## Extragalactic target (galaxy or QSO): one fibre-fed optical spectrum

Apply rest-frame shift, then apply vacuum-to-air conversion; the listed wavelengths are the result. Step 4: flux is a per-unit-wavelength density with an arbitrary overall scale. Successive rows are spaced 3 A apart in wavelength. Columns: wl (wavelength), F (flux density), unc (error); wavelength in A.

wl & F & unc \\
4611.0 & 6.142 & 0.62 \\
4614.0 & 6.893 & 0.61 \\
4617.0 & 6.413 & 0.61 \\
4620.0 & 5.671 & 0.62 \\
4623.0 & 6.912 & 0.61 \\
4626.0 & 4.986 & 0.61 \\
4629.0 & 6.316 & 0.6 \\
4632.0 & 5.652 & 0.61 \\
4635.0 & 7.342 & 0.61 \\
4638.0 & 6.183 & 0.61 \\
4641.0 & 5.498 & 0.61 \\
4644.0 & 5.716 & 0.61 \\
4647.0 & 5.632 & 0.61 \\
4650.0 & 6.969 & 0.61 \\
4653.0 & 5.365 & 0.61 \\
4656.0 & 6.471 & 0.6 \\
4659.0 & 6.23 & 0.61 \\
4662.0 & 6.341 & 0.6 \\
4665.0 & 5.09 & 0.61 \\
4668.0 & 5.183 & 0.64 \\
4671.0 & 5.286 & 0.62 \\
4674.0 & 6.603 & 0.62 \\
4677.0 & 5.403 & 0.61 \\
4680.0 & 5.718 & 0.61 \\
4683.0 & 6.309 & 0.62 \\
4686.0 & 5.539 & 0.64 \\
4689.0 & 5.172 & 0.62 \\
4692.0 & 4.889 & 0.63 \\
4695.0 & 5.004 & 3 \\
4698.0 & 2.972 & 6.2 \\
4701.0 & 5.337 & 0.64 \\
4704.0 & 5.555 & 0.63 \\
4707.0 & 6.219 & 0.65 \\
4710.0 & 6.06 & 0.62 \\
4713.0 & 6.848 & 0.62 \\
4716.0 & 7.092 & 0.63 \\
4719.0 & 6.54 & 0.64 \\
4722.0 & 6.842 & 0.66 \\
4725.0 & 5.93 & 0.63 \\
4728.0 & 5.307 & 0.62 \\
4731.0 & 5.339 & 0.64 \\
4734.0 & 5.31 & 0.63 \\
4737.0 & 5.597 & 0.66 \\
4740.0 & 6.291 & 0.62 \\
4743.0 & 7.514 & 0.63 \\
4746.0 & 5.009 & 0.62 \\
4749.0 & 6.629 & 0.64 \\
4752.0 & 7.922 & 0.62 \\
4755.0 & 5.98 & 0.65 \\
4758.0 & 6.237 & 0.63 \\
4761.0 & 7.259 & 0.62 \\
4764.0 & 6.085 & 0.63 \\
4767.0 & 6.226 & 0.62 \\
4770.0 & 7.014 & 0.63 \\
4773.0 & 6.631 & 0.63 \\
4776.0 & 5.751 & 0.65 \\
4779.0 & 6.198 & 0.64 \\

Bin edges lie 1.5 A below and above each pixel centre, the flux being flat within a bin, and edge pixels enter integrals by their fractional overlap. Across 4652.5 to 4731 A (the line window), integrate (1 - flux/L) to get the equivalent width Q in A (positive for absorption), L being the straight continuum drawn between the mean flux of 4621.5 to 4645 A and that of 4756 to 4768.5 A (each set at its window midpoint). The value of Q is 6.3 A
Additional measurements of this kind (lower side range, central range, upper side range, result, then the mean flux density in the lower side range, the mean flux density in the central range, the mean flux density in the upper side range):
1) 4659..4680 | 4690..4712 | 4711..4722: 4.30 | 5.7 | 5.19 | 6.79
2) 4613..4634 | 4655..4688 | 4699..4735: 1.36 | 6.13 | 5.81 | 6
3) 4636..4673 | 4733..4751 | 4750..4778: 0.82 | 5.86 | 6.13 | 6.56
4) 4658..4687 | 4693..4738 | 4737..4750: 2.58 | 5.77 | 5.72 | 6.26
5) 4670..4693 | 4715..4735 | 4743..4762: 0.49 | 5.64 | 6.04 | 6.57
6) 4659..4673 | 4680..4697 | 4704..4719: 1.89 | 5.6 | 5.34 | 6.45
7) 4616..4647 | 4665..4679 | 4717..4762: 1.27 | 6.04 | 5.57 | 6.25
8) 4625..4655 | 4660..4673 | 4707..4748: 1.05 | 5.99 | 5.55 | 6.14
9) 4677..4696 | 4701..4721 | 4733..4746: -2.01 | 5.45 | 6.32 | 6.08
